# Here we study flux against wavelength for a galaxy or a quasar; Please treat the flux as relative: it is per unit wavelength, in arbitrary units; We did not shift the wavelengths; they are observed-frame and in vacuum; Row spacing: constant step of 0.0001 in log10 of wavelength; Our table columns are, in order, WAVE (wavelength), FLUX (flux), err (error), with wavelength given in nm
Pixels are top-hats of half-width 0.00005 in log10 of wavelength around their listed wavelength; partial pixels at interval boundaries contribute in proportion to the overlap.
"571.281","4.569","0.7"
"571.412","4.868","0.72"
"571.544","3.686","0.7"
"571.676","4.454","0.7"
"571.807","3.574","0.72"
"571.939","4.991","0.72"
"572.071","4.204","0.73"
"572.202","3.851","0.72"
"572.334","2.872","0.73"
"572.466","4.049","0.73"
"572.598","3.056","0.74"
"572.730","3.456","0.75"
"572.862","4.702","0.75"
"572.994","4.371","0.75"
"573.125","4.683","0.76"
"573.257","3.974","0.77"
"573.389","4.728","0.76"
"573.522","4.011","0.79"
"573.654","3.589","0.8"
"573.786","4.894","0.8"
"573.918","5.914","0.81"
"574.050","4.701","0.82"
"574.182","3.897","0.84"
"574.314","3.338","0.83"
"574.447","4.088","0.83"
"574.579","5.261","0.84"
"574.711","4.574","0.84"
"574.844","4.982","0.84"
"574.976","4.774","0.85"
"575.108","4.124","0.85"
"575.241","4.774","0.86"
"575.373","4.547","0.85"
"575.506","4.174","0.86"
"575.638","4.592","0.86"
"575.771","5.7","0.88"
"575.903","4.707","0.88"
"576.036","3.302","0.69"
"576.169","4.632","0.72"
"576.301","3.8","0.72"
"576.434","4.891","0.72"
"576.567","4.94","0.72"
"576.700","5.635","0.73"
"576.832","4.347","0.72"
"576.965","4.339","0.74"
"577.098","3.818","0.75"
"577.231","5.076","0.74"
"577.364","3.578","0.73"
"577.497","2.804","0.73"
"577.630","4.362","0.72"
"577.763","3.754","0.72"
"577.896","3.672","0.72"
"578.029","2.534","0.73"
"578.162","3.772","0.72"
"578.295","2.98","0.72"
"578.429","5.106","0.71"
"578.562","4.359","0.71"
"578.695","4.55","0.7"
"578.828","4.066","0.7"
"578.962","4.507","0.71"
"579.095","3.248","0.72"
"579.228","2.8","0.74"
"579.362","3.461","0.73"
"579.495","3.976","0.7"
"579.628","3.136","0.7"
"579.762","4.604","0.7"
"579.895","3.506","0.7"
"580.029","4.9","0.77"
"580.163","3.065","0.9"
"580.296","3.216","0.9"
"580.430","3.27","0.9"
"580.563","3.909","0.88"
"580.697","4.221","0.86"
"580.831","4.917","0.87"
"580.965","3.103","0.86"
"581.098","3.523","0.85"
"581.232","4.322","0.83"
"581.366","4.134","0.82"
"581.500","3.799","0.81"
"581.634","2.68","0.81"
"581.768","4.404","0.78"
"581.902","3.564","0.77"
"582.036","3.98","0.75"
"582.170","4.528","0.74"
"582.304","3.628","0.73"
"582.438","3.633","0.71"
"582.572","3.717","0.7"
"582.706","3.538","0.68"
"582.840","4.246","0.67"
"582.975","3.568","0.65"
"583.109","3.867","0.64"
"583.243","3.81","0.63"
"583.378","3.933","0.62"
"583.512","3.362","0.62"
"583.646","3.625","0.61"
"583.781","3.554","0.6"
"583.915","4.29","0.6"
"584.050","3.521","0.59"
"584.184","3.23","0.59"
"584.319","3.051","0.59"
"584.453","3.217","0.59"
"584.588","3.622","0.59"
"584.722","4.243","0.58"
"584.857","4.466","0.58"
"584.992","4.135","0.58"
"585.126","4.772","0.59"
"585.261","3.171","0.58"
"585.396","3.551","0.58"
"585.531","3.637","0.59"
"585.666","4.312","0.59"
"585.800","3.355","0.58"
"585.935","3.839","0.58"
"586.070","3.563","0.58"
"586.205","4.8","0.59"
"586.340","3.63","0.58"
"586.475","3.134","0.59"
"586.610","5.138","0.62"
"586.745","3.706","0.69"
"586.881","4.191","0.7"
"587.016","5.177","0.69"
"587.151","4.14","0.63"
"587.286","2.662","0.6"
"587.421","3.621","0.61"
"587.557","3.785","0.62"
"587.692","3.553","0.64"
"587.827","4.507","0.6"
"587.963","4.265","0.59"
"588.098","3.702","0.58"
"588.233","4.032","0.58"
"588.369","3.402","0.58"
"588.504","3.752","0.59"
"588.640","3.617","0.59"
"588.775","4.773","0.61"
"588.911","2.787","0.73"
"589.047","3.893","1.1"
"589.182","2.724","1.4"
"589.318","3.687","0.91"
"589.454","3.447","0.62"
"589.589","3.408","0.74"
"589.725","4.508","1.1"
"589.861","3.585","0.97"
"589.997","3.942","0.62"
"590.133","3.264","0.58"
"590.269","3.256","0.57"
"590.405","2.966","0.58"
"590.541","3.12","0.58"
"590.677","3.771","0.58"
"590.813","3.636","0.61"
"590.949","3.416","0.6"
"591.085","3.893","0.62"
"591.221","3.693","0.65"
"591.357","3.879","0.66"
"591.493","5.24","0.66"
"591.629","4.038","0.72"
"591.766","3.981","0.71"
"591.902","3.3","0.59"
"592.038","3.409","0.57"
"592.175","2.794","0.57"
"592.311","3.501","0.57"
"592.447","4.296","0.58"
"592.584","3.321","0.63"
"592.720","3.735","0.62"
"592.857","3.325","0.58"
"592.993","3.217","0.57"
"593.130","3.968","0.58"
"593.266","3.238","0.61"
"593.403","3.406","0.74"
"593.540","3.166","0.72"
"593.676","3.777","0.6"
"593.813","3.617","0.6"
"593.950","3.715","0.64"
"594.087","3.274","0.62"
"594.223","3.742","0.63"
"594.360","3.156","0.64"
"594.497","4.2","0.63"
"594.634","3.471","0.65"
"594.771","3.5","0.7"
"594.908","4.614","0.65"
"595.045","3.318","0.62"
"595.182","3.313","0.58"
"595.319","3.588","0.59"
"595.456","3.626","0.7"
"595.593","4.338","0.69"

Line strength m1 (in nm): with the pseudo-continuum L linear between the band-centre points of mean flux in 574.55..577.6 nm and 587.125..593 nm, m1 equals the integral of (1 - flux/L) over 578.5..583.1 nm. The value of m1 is 0.41 nm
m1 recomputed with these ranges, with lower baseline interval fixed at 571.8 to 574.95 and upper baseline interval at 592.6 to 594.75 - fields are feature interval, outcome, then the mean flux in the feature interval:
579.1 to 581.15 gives 0.164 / 3.7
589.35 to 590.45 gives 0.030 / 3.56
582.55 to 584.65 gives 0.140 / 3.63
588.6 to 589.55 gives 0.036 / 3.56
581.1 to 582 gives 0.037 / 3.8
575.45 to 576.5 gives -0.079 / 4.48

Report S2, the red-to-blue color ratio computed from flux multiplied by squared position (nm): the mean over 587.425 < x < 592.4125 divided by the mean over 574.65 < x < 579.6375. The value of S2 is 0.9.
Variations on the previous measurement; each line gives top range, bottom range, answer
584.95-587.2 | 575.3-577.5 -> 0.93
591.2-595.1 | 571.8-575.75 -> 0.90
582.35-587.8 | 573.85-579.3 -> 0.92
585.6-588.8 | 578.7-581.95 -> 1.07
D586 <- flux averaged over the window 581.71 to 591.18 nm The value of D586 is 3.77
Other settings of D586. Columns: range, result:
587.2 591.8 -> 3.7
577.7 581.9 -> 3.79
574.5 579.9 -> 4.2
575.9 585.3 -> 3.88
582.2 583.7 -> 3.74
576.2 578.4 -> 4.05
